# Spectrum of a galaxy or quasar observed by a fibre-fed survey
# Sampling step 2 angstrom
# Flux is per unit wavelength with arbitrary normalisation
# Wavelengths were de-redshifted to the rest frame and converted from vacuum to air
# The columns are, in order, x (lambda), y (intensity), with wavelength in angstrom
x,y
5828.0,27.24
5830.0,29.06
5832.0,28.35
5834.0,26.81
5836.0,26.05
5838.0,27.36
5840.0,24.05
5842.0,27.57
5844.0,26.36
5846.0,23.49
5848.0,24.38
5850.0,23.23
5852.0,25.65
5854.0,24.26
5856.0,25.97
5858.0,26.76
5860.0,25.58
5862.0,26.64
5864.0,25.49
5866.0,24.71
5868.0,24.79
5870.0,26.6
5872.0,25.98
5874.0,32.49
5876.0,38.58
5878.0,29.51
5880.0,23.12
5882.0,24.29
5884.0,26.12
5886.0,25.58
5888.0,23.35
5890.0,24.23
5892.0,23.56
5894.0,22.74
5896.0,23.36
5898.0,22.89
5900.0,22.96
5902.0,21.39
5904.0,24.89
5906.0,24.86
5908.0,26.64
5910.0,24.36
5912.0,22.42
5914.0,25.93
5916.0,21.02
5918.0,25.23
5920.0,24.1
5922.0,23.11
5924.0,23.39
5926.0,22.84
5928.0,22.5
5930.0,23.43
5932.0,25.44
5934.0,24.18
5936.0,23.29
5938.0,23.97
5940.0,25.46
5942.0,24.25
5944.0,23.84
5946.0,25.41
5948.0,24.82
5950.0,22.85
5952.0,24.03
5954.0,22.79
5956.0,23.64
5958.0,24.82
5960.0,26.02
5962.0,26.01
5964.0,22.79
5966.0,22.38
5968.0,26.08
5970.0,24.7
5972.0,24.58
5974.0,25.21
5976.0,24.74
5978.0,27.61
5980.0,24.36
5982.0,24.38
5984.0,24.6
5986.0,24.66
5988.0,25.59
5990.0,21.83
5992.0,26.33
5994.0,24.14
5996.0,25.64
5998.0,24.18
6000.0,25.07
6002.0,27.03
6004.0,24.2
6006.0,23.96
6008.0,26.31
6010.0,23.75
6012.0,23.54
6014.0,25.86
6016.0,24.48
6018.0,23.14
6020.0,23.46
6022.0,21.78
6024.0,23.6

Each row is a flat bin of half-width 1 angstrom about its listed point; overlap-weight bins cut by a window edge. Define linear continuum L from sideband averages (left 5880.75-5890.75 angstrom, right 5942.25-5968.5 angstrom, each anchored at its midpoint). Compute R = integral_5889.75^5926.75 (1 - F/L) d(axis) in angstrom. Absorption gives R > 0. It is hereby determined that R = 1.3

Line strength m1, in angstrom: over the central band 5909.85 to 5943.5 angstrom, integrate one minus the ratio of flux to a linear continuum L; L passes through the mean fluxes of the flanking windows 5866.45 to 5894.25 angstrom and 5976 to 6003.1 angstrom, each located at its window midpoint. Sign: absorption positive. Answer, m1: 2.73 angstrom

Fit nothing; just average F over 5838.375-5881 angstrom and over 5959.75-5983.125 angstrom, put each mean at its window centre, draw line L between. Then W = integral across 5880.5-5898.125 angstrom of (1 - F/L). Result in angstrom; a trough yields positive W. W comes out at 1.3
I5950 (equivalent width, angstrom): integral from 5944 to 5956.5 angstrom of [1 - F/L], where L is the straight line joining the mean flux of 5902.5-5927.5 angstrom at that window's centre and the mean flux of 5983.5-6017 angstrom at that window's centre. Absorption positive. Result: 0.2 angstrom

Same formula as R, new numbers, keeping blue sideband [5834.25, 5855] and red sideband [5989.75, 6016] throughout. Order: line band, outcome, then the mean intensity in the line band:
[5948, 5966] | 0.7 angstrom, 24.1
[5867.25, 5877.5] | -1.9 angstrom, 29.8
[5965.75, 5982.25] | -0.1 angstrom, 25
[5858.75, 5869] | -0.1 angstrom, 25.5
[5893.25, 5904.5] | 1.0 angstrom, 23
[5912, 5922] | 0.5 angstrom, 23.8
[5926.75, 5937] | 0.5 angstrom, 23.7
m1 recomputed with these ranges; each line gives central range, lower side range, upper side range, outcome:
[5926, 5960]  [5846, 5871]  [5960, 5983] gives 1.2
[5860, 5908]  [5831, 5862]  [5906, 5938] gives -1.4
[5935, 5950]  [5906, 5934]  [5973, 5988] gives 0.0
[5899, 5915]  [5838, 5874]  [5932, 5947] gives 0.5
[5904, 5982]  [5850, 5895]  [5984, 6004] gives 3.4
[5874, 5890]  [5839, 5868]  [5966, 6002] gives -1.4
